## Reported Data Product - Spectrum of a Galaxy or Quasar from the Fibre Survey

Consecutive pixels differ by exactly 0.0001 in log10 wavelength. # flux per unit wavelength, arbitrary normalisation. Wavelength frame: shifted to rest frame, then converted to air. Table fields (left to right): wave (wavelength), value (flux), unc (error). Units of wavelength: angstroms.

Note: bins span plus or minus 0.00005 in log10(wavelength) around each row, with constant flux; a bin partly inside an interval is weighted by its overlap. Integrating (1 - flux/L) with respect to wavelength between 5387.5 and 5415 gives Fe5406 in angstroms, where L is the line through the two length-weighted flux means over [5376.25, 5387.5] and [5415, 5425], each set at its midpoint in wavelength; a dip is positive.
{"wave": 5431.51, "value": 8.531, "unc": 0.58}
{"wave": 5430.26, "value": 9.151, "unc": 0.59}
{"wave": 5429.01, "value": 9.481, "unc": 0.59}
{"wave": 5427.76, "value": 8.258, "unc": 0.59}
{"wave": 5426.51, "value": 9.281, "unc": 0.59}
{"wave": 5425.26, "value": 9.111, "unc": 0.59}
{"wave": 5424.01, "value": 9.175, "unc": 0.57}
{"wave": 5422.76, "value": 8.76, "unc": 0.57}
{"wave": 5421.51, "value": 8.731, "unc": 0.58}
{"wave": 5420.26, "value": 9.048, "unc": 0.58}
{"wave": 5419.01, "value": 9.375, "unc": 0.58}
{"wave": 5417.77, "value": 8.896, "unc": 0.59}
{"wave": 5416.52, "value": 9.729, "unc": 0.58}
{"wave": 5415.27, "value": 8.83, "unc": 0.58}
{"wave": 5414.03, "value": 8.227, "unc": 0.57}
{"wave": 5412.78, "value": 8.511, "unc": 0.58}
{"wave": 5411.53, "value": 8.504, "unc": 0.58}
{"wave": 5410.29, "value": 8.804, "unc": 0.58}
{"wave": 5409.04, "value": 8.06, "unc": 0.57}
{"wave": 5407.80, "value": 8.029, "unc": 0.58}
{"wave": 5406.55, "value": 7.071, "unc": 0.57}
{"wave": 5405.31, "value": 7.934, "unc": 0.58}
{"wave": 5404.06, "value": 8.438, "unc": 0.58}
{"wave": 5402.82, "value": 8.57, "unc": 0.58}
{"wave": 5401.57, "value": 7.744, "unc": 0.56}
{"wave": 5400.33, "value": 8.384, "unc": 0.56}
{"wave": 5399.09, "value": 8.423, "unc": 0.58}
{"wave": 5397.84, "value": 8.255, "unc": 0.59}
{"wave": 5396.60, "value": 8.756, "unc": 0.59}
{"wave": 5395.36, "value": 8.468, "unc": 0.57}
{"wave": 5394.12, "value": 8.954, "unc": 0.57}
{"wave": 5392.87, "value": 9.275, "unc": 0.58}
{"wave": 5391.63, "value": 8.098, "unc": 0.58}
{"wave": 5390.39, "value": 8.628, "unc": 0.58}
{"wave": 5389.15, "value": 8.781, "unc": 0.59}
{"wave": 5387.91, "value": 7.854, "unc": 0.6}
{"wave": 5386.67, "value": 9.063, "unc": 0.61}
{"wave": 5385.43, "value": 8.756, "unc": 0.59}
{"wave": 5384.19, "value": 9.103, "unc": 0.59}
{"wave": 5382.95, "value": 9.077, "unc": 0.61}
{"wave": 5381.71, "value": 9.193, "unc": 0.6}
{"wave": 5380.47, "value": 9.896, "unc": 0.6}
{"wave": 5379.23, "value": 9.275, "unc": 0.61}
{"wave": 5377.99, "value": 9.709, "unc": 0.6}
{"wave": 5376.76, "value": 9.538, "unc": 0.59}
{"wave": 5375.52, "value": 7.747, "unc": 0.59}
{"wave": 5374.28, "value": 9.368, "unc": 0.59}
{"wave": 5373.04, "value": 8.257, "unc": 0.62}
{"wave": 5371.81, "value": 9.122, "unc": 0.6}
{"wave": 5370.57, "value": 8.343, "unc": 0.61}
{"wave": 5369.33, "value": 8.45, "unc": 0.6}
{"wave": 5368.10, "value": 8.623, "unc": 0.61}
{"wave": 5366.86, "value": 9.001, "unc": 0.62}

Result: 2.4 angstroms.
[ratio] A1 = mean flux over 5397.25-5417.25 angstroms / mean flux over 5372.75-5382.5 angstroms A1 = 0.91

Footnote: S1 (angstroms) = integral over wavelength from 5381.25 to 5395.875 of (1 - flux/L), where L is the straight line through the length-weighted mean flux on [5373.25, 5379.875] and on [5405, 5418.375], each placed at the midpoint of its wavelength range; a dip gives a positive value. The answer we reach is 0.1 angstroms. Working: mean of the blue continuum 9.07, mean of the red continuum 8.43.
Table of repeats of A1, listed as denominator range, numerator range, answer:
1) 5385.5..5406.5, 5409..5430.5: 1.05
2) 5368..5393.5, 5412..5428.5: 1.01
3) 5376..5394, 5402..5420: 0.94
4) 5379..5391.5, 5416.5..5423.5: 1.01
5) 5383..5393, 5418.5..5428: 1.03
